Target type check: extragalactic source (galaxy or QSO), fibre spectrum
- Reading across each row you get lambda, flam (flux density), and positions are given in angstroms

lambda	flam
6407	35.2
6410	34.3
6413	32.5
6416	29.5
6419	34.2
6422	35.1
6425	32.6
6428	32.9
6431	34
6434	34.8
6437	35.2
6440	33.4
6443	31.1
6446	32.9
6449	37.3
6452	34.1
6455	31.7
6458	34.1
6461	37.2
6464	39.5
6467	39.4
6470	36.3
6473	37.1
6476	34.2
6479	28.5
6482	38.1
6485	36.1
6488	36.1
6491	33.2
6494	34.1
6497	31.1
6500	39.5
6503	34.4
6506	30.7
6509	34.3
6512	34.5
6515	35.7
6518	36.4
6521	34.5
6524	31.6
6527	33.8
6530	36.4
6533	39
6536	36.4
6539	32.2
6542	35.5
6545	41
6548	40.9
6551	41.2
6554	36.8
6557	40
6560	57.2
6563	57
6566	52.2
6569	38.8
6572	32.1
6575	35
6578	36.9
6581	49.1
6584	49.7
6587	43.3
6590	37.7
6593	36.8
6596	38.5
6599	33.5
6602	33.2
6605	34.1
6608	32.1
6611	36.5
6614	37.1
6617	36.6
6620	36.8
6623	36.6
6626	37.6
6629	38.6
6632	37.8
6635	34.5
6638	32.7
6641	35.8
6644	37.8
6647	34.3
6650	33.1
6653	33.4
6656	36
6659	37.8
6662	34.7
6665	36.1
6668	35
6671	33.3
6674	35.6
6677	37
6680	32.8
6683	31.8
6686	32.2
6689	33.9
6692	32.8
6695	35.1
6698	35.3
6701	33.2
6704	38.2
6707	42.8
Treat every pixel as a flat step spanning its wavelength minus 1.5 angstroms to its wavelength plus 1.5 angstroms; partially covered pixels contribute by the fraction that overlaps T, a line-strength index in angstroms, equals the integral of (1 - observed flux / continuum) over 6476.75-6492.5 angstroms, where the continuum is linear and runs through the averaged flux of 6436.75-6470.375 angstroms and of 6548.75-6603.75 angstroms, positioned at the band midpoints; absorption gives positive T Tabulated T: 1.0 angstroms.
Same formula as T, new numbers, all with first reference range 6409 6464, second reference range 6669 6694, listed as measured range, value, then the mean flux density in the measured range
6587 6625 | -2.6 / 36.1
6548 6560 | -2.8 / 41.8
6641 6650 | -0.5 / 35.5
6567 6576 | -0.7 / 36.3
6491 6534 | -1.0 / 34.6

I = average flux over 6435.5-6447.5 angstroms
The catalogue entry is 33.1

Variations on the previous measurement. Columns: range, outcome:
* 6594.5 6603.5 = 35.1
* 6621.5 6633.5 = 37.6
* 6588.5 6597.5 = 37.7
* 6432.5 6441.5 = 34.5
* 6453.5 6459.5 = 32.9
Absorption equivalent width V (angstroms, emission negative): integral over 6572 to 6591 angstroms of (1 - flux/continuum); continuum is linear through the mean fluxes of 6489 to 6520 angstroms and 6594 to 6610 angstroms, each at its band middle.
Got -3.8 angstroms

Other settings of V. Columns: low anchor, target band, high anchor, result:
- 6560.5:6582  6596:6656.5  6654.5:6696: 5.1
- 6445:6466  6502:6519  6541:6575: 2.2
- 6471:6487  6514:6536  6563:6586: 1.9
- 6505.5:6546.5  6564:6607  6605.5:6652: -4.7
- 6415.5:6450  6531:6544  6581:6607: 0.4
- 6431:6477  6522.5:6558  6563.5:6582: 2.4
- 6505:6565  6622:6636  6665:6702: -0.6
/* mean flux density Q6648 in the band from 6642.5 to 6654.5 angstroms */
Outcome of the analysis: 34.6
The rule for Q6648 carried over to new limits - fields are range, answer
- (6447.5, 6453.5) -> 35.7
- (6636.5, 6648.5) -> 35.1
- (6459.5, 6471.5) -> 38.1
